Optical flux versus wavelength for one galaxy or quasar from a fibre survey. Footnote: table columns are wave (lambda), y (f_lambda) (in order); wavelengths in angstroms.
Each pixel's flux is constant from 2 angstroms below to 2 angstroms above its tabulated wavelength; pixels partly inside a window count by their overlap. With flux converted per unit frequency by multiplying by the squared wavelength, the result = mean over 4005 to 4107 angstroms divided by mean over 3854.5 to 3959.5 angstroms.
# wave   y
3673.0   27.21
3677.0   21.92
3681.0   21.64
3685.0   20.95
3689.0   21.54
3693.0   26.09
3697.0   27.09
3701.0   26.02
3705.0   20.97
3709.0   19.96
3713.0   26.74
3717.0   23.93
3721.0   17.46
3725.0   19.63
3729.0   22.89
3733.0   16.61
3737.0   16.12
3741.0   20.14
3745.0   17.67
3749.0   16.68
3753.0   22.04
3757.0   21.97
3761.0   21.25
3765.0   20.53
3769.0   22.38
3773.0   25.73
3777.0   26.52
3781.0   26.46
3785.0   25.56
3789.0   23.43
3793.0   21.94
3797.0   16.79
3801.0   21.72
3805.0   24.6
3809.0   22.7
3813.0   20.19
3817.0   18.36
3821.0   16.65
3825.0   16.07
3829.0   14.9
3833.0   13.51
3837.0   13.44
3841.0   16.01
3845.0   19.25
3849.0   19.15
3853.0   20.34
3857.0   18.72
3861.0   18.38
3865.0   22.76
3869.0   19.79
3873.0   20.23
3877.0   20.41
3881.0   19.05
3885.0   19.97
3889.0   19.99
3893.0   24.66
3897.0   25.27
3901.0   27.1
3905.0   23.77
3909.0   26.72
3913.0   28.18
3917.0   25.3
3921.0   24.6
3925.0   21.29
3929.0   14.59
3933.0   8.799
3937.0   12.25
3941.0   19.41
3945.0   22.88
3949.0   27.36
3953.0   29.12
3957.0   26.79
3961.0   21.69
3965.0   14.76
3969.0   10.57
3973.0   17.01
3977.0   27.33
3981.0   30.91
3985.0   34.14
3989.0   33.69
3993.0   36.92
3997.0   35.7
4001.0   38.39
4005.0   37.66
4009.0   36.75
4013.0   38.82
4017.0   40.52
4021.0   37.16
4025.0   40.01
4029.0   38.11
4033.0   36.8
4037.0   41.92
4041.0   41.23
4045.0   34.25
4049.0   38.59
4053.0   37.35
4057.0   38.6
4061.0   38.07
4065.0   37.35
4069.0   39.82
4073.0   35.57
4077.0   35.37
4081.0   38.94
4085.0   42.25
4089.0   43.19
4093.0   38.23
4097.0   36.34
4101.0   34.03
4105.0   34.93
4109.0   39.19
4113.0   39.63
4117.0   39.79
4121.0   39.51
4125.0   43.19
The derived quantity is 1.88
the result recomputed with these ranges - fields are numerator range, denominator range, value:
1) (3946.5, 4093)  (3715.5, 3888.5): 1.92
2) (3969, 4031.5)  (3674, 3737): 1.80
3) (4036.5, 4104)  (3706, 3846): 2.19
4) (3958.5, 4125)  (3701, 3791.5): 1.91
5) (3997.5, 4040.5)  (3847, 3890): 2.10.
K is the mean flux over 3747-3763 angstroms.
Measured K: 20.5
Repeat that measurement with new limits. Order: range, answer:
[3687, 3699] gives 24.9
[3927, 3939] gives 11.9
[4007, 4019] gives 38.7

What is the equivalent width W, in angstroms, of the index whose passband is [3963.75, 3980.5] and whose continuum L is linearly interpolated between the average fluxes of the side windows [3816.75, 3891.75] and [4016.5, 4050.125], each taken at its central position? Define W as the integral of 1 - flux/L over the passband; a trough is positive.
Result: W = 6.9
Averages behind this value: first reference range 18.3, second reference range 38.7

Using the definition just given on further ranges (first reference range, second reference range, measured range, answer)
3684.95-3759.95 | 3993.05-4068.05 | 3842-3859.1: 5.5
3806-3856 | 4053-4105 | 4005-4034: -4.6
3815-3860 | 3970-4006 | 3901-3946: 7.4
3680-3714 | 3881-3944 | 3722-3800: 5.3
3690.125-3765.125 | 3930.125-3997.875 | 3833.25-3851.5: 4.7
